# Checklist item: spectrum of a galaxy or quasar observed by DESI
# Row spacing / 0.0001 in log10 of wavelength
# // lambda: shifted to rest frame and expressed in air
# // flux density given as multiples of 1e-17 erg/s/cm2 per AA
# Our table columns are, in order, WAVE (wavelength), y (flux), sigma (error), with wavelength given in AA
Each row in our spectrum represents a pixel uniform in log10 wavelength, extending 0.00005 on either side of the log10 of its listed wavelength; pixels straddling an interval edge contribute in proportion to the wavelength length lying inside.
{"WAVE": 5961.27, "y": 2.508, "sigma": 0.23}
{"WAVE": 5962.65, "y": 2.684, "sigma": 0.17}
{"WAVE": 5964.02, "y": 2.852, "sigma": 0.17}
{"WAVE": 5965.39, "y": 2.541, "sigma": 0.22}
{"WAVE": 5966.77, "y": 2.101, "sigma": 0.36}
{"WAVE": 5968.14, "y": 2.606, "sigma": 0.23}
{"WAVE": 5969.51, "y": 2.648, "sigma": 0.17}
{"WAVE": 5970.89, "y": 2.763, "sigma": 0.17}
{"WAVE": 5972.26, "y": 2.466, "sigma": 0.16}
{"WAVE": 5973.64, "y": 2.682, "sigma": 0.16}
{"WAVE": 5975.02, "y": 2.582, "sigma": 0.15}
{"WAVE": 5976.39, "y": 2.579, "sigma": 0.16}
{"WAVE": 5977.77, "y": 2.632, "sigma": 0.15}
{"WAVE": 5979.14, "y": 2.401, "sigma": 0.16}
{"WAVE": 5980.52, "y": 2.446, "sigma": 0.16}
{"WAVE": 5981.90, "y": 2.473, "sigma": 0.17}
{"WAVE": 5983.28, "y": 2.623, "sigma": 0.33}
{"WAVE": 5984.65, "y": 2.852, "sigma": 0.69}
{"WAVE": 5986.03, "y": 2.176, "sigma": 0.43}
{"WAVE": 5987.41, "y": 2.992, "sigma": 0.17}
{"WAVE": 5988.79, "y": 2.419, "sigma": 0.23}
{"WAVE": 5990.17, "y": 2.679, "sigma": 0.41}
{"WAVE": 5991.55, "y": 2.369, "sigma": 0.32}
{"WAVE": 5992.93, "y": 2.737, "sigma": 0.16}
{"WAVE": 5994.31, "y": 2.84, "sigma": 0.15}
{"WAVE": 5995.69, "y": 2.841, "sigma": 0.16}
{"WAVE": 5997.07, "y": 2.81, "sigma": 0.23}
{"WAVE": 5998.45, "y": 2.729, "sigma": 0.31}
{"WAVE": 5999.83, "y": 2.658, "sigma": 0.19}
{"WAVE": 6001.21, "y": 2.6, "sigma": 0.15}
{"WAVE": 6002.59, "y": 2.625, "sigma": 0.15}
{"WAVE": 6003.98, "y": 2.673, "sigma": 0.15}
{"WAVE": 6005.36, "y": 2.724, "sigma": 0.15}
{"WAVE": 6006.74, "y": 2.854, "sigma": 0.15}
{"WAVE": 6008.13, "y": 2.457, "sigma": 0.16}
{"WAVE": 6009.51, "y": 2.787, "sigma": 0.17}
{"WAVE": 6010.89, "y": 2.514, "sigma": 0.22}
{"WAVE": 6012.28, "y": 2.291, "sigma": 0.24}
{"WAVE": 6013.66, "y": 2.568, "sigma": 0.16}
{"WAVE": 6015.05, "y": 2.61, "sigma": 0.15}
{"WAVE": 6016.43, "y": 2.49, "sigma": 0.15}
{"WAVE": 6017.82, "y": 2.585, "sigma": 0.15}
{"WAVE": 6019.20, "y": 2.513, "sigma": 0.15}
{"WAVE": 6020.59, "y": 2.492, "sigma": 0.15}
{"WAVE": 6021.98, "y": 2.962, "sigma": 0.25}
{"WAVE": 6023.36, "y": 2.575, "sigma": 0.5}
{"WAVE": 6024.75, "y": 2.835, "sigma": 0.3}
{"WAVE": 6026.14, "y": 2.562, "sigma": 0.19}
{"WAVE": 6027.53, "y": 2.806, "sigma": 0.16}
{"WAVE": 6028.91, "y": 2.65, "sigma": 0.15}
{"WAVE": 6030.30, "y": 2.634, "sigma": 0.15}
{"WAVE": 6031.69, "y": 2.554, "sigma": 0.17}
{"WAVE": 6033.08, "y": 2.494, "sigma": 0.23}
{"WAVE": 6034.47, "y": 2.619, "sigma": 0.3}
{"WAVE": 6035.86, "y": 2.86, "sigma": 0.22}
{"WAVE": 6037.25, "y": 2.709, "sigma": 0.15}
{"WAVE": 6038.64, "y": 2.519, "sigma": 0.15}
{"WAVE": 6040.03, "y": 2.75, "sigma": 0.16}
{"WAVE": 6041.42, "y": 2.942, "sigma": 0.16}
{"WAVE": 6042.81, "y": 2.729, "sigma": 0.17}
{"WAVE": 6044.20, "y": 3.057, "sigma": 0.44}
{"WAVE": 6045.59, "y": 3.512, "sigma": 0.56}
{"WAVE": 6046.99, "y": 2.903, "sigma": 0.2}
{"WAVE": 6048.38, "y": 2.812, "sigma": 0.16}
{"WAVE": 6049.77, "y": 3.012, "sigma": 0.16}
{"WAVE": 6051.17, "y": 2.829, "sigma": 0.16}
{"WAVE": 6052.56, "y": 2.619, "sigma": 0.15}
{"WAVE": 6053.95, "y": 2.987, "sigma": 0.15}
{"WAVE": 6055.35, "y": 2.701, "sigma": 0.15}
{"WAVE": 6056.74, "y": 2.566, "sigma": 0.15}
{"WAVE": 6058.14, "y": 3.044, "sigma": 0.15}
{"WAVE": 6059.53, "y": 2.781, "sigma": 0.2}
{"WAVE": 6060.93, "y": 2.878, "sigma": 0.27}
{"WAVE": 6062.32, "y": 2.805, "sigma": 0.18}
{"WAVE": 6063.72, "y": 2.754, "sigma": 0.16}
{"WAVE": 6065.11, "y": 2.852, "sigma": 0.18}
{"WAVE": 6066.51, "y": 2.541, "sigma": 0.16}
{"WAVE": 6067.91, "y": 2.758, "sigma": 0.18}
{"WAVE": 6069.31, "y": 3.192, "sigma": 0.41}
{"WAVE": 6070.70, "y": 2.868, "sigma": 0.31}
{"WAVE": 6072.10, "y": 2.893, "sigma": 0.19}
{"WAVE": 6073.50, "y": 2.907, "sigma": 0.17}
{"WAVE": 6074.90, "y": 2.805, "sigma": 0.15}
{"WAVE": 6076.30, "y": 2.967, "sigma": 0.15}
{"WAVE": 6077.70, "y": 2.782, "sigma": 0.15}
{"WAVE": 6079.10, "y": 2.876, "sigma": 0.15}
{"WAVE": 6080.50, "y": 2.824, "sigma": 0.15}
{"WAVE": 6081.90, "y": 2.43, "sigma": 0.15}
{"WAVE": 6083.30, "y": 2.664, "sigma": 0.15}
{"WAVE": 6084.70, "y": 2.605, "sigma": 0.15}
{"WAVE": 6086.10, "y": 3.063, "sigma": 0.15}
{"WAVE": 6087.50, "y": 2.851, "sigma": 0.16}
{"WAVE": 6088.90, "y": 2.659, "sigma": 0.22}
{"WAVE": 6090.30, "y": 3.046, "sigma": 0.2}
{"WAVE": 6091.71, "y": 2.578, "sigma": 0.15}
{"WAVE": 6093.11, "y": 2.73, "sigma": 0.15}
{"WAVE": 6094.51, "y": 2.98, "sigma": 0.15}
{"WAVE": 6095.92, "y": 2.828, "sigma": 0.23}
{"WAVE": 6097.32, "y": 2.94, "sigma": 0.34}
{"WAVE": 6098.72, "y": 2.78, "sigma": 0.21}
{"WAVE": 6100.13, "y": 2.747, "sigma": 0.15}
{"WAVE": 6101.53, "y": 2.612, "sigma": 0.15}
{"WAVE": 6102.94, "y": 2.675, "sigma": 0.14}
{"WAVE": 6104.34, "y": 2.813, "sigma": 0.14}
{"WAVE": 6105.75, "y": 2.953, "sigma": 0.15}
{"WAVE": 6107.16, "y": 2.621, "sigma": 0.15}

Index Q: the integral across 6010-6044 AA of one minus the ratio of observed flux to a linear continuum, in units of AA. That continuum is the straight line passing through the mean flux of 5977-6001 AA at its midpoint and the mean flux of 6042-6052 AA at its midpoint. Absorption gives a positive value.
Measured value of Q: 2.52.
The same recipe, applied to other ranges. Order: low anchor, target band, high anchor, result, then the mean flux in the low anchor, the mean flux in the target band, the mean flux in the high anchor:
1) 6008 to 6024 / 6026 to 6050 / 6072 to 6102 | -1.3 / 2.58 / 2.79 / 2.8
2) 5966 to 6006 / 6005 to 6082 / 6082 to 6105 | -1.5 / 2.61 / 2.75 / 2.78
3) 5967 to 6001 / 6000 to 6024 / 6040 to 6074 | 0.9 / 2.62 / 2.61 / 2.87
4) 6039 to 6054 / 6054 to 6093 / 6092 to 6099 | 0.9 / 2.91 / 2.81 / 2.84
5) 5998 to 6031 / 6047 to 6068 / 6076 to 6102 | -0.6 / 2.63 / 2.8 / 2.79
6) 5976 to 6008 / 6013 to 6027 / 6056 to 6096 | 0.4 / 2.64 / 2.62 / 2.81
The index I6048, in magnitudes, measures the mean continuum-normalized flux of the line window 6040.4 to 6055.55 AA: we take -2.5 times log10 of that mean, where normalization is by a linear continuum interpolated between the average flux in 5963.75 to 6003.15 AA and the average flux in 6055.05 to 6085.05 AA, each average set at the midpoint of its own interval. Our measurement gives -0.07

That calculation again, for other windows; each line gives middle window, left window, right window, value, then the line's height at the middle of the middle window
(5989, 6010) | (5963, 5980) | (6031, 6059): -0.01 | 2.66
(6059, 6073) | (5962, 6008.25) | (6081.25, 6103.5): -0.04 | 2.73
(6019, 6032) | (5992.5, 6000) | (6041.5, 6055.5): 0.08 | 2.86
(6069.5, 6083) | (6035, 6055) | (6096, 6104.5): -0.01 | 2.81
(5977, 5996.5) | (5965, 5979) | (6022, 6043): -0.01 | 2.59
